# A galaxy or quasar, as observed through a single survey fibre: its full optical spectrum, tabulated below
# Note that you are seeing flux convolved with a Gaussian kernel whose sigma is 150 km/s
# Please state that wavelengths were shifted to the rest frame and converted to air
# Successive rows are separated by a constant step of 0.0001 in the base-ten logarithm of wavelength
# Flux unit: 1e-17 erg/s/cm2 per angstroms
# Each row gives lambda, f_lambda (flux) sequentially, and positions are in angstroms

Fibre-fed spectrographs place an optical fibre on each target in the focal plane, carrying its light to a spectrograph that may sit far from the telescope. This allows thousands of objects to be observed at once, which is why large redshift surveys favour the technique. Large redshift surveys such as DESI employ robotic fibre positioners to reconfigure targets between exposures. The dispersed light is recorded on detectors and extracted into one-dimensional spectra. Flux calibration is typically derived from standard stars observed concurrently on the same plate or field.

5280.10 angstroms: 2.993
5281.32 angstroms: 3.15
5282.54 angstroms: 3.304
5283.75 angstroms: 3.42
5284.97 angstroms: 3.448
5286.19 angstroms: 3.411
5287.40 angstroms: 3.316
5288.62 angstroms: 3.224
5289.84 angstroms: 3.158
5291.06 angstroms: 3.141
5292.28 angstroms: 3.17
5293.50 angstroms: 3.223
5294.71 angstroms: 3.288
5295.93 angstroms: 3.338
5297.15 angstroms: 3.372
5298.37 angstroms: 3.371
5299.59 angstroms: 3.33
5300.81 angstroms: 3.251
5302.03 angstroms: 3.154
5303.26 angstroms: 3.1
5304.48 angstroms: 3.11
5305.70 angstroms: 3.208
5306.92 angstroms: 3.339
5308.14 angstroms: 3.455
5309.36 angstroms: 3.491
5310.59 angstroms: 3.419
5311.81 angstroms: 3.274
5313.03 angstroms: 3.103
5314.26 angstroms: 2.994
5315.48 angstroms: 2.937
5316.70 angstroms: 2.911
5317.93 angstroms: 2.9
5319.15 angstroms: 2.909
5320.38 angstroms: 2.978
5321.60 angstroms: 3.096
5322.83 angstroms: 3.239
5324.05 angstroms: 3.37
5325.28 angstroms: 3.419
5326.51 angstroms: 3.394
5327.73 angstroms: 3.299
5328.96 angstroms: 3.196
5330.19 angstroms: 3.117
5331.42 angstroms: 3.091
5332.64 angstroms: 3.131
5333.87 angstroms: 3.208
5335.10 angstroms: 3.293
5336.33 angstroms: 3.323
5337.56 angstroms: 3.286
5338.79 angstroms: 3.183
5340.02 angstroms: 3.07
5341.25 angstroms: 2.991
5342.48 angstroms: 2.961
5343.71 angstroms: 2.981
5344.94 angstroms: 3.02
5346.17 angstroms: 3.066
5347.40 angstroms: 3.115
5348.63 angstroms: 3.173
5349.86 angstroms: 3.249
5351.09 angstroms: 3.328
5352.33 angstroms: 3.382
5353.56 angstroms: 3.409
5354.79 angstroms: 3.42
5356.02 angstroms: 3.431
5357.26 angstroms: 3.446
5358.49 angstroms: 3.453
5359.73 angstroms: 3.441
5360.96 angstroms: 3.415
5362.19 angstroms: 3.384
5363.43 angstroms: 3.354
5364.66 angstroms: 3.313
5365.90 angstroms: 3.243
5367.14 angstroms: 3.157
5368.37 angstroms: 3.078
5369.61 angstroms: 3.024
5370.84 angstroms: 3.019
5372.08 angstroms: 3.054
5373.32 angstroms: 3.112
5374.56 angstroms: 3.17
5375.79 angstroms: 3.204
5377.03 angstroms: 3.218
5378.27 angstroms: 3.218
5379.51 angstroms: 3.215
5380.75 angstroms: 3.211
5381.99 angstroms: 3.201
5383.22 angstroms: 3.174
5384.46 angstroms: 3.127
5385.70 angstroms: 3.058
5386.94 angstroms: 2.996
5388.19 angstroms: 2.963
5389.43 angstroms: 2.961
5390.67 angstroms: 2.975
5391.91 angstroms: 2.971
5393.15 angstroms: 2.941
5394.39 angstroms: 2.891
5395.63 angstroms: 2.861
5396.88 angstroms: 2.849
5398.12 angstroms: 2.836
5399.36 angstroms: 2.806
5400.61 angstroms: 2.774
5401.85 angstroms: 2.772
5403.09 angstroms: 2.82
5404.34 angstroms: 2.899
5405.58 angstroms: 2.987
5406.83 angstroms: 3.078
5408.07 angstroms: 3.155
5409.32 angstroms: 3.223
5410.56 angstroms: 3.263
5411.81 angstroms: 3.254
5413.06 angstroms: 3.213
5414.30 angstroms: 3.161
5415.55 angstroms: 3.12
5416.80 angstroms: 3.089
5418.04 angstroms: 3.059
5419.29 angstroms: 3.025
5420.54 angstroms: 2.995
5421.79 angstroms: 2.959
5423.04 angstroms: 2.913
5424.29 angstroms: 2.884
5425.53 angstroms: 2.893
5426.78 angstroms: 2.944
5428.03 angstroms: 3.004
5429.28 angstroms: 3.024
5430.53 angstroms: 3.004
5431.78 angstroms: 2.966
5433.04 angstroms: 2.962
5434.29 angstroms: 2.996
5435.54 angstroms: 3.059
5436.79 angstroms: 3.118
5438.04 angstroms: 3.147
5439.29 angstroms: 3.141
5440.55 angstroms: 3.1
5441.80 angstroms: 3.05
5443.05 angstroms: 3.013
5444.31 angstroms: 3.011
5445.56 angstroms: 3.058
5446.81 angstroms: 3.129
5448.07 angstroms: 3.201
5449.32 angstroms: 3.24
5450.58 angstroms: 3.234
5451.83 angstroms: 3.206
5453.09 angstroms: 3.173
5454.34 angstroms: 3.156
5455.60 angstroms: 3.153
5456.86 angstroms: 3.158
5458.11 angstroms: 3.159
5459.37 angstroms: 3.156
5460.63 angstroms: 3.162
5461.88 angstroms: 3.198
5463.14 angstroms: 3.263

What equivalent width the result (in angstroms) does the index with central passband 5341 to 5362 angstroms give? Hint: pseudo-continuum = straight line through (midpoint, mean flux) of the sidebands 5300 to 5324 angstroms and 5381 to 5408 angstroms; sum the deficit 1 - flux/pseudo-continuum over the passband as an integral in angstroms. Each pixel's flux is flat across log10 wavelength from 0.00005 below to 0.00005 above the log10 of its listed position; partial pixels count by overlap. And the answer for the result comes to -1.4 angstroms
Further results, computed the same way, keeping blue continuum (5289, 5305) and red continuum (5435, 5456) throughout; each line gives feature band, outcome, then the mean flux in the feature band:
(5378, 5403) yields 1.5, 2.98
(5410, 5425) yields 0.3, 3.08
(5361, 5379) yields 0.0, 3.19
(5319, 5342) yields 0.1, 3.19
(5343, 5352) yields 0.2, 3.14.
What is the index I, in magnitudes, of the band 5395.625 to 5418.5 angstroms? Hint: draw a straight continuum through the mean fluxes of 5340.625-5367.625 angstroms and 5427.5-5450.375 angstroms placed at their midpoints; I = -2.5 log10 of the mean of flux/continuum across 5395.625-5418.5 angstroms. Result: 0.044 mag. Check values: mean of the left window 3.26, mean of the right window 3.07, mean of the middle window 3.02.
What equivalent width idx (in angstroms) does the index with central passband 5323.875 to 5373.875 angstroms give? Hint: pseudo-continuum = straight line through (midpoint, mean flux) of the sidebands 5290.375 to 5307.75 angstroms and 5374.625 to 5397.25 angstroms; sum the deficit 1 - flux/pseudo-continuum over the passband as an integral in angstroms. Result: -1.4 angstroms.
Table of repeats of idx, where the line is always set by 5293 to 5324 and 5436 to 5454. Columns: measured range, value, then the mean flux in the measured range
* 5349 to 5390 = -0.75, 3.22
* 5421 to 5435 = 0.80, 2.96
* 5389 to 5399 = 0.79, 2.91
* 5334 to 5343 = 0.05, 3.16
